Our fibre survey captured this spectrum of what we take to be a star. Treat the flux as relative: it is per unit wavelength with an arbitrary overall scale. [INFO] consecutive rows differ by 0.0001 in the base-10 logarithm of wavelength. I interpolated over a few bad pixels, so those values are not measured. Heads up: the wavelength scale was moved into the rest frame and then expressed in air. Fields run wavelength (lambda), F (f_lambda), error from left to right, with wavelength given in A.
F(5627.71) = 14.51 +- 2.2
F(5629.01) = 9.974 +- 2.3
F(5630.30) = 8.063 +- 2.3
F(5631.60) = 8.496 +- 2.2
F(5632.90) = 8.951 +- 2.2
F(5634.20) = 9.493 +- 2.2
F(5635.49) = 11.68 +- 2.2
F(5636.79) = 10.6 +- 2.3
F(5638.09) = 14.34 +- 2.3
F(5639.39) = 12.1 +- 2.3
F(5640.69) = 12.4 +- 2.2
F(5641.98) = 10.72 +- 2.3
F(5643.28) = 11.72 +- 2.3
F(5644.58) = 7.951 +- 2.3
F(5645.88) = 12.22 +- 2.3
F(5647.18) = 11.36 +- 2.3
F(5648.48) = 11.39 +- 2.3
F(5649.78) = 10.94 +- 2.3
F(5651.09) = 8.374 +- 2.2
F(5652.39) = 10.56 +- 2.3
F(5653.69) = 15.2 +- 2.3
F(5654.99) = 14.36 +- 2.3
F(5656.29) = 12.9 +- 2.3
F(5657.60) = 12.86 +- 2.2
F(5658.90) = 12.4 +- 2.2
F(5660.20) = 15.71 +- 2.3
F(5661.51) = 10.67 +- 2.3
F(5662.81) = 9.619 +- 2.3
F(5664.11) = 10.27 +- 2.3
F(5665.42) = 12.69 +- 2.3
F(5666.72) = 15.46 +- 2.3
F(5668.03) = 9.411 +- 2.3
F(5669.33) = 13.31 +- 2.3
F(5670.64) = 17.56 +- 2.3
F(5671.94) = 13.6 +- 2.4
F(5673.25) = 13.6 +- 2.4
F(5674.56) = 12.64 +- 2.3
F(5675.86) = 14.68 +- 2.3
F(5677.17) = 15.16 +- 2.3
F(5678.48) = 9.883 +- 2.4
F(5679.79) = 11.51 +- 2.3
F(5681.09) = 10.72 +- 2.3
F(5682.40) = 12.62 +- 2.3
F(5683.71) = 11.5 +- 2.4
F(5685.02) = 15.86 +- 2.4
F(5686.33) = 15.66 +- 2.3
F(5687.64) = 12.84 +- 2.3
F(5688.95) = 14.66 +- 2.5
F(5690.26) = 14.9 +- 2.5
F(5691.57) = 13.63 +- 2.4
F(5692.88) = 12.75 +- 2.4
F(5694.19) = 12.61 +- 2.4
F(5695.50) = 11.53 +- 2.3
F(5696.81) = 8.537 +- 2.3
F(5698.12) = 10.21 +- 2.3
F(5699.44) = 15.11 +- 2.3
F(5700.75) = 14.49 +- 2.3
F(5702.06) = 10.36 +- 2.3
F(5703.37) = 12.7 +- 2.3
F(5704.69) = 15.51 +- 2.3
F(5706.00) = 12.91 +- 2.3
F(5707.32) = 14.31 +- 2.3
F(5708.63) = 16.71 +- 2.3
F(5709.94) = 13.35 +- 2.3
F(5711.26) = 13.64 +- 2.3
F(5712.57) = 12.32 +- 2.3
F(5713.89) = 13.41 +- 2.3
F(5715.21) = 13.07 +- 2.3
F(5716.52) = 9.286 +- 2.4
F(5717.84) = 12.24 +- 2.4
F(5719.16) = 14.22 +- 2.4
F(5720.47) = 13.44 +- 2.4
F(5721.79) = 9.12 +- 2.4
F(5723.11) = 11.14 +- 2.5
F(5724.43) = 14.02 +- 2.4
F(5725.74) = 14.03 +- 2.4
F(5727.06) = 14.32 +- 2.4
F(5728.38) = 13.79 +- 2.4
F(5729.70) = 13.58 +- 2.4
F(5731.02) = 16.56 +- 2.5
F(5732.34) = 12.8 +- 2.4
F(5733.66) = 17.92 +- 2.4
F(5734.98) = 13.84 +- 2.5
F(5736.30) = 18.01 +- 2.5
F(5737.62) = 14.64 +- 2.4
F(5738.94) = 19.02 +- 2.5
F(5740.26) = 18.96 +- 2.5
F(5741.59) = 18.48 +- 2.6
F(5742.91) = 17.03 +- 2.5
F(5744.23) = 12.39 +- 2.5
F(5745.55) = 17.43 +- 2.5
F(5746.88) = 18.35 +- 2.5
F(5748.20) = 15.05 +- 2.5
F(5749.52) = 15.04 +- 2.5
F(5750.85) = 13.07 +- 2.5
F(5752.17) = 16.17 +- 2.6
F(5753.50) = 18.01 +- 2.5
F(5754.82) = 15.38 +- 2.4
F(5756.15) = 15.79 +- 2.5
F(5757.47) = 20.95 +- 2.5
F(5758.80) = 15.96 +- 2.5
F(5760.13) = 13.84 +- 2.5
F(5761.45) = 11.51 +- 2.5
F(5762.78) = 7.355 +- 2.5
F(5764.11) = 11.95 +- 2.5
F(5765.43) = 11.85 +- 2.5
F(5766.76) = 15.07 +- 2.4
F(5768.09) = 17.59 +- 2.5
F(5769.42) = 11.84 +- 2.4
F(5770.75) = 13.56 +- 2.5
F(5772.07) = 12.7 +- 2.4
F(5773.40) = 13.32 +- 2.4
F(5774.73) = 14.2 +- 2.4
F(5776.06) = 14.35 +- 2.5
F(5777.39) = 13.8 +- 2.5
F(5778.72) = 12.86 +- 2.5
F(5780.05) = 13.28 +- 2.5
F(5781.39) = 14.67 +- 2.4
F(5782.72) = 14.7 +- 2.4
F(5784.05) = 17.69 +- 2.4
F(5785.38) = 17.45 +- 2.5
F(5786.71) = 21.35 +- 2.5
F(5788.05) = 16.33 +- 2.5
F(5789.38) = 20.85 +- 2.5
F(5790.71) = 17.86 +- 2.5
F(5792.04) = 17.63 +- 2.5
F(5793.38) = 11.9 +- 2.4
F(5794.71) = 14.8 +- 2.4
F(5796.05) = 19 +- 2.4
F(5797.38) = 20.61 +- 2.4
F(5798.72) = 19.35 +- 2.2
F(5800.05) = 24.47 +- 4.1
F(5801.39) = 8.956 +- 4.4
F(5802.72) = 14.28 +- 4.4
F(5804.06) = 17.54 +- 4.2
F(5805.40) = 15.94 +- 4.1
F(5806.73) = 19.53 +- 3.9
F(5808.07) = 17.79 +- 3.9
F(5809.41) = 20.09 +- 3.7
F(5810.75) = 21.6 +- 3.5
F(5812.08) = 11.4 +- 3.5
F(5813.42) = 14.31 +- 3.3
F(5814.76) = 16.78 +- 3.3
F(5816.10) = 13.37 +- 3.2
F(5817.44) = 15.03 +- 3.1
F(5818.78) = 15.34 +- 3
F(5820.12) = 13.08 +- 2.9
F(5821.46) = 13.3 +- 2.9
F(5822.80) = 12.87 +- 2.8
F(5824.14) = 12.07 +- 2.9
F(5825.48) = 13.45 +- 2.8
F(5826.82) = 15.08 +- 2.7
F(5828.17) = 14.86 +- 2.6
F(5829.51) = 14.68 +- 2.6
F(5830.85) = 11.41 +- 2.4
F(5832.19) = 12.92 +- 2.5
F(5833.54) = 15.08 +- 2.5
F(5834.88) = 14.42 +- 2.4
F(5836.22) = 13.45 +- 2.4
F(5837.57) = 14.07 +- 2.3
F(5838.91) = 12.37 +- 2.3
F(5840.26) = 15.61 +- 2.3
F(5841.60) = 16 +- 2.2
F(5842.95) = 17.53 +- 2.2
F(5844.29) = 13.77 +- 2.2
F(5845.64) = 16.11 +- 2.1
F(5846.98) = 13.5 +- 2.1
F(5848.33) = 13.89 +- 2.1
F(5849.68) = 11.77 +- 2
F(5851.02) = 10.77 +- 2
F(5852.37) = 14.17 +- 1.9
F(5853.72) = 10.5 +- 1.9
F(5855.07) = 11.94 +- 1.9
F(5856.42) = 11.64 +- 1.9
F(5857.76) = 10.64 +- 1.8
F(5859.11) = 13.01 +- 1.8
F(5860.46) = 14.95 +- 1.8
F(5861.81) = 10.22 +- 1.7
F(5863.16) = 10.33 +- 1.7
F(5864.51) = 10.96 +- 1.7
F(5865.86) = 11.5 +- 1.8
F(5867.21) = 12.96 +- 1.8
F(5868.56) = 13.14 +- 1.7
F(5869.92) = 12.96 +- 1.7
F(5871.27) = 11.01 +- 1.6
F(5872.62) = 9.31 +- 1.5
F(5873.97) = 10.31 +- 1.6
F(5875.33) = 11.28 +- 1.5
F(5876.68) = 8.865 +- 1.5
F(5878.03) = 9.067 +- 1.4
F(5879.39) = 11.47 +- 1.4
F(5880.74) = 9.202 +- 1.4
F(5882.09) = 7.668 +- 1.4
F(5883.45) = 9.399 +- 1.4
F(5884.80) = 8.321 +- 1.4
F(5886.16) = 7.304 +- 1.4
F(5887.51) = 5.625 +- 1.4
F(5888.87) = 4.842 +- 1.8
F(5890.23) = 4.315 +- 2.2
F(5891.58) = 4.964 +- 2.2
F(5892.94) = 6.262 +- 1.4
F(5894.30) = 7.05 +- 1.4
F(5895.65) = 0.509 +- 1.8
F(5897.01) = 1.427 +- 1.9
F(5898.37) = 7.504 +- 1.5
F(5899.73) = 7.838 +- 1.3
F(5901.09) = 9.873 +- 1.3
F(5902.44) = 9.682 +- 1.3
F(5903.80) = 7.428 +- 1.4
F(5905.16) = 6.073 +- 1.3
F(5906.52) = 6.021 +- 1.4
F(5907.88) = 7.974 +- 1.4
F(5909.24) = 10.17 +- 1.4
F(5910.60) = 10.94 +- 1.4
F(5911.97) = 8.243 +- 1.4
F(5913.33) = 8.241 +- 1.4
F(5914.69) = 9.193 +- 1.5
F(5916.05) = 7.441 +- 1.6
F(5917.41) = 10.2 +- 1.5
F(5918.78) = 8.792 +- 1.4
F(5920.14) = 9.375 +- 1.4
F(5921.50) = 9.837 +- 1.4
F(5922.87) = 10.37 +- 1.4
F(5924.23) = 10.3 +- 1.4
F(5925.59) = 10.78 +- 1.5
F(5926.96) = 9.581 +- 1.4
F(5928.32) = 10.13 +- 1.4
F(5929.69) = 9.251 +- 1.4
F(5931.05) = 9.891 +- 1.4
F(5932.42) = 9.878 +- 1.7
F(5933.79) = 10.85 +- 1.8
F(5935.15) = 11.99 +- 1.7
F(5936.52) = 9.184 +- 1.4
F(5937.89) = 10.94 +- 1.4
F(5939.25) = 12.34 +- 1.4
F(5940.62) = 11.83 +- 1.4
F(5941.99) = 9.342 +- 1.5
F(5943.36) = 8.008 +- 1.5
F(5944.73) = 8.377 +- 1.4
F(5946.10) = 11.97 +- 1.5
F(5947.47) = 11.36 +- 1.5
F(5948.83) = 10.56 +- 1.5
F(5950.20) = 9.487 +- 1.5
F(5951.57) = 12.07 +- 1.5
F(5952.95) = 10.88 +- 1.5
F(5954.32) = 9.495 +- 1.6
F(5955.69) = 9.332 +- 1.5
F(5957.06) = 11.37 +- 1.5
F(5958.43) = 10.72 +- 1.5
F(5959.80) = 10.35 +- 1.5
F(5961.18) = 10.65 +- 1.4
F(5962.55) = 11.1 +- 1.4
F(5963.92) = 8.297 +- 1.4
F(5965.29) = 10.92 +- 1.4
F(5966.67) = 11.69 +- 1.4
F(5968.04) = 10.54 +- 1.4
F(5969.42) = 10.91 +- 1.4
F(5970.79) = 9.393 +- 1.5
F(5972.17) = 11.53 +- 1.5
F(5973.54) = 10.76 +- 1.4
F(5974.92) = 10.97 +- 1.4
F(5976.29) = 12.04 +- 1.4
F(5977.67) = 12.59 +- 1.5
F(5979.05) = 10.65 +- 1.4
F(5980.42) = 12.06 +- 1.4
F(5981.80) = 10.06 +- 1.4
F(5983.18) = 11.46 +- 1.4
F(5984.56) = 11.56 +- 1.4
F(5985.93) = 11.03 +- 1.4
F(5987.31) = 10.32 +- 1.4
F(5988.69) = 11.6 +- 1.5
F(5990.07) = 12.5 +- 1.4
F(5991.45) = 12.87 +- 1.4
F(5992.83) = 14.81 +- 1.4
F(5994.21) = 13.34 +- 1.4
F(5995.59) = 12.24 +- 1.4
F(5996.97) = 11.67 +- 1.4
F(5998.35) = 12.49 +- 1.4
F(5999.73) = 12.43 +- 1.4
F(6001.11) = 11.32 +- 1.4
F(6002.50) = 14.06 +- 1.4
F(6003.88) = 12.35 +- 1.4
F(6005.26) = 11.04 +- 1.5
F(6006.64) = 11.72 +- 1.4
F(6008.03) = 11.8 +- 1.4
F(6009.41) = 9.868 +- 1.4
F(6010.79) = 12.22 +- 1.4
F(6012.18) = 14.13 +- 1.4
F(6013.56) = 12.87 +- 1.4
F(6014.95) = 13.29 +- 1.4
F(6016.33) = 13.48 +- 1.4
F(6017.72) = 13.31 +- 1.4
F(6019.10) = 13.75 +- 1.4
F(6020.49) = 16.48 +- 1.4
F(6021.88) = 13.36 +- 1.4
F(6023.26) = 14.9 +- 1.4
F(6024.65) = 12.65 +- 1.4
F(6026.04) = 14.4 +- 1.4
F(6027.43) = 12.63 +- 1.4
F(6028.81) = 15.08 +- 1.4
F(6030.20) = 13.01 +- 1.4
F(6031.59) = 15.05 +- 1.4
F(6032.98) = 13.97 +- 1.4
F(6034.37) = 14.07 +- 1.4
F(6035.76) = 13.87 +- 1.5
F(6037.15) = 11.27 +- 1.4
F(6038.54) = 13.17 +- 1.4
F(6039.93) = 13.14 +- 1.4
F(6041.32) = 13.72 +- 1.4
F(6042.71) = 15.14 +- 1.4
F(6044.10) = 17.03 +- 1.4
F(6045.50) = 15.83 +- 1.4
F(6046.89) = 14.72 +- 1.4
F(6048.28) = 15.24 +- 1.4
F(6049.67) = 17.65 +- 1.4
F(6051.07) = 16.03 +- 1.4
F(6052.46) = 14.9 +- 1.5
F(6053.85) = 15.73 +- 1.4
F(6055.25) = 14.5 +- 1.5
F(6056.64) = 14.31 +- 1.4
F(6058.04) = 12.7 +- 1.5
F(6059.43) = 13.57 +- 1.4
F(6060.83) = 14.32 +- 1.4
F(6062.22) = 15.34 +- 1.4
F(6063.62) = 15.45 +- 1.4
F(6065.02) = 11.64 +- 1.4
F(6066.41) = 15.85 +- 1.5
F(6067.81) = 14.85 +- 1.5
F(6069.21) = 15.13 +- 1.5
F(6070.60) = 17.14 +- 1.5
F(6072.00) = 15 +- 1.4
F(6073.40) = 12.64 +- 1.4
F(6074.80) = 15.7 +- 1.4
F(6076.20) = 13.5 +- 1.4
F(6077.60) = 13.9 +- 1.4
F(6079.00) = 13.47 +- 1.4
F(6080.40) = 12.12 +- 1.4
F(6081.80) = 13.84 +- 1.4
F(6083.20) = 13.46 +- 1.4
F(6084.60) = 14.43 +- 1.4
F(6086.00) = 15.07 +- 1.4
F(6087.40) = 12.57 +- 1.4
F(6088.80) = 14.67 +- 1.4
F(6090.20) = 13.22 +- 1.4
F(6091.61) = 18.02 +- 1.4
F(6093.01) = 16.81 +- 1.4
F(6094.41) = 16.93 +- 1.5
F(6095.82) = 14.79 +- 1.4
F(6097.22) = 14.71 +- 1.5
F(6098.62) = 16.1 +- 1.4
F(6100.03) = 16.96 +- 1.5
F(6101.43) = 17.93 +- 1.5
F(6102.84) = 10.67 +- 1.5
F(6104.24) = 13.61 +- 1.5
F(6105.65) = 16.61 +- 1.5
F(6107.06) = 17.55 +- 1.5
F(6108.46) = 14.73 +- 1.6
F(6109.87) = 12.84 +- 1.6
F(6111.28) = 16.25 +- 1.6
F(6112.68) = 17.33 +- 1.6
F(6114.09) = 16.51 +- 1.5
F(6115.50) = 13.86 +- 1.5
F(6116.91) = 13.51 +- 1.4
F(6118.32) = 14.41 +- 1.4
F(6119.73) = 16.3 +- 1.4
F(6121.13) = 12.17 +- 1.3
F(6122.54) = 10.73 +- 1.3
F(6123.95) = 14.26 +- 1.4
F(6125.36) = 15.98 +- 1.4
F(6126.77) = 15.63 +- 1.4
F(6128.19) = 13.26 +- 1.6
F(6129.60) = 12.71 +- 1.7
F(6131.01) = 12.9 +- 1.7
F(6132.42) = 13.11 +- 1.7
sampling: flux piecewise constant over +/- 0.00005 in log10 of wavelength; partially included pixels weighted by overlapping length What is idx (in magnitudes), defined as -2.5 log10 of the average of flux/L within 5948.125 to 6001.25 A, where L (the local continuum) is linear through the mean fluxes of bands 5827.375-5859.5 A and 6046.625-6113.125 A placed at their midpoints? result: 0.26 mag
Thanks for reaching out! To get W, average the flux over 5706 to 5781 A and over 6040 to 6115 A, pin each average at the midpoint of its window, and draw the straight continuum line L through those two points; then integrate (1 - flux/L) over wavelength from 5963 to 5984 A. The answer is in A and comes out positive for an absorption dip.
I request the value 5.5 A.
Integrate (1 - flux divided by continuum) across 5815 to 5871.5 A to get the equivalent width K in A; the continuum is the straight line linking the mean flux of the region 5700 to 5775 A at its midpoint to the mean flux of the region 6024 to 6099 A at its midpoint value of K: 4.43 A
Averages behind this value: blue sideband 14.3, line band 13.3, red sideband 14.5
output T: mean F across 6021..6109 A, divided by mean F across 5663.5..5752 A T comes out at 1.06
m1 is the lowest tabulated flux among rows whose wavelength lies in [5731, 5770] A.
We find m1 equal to 7.355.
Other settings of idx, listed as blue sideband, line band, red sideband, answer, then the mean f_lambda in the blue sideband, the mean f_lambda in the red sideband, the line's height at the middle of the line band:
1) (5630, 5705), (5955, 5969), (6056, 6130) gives 0.30 mag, 12.3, 14.6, 13.9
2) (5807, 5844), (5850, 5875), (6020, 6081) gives 0.25 mag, 14.8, 14.4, 14.7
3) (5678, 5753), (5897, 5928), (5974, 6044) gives 0.44 mag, 13.9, 12.8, 13.2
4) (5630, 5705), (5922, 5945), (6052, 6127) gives 0.33 mag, 12.3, 14.7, 13.8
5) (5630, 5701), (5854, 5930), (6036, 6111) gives 0.44 mag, 12.2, 14.7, 13.6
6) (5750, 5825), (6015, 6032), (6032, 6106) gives 0.06 mag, 15.5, 14.7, 14.8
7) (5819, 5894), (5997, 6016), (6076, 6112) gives 0.11 mag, 11.6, 14.8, 13.6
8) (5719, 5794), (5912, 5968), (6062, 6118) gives 0.42 mag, 15.1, 14.9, 15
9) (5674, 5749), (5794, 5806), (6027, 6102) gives -0.22 mag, 13.9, 14.7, 14.1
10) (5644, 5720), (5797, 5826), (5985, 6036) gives -0.24 mag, 12.7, 13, 12.8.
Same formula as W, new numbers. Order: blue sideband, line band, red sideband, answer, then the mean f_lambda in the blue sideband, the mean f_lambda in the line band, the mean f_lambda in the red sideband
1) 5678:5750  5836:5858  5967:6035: -0.4 A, 13.9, 13.4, 12.5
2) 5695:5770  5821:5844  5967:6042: -0.8 A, 14.2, 14.1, 12.5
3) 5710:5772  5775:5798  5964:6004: -4.0 A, 14.5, 16.4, 11.7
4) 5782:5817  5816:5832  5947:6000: 2.5 A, 17.1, 13.7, 11.2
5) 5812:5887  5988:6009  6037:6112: 2.4 A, 12.5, 12.4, 14.8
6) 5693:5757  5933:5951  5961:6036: 3.2 A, 14.3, 10.5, 12.3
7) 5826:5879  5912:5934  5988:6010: 5.2 A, 12.7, 9.57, 12.3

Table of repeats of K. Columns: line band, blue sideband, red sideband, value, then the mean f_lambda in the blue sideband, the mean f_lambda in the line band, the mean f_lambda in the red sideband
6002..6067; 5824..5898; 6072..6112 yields -0.36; 11.1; 13.9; 14.8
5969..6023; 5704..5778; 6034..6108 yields 9.11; 14.4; 12.2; 14.7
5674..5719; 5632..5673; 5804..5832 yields -0.70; 12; 13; 15.1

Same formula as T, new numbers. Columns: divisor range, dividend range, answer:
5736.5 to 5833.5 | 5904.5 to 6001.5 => 0.68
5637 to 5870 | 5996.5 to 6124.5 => 1.01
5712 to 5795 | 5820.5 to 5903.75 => 0.74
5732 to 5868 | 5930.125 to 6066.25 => 0.83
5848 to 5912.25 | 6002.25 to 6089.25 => 1.51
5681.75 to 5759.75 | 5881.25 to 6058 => 0.77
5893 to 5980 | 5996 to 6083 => 1.44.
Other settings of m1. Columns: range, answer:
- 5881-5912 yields 0.509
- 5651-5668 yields 8.374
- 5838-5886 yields 7.668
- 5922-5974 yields 8.008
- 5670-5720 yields 8.537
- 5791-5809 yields 8.956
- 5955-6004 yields 8.297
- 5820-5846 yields 11.41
